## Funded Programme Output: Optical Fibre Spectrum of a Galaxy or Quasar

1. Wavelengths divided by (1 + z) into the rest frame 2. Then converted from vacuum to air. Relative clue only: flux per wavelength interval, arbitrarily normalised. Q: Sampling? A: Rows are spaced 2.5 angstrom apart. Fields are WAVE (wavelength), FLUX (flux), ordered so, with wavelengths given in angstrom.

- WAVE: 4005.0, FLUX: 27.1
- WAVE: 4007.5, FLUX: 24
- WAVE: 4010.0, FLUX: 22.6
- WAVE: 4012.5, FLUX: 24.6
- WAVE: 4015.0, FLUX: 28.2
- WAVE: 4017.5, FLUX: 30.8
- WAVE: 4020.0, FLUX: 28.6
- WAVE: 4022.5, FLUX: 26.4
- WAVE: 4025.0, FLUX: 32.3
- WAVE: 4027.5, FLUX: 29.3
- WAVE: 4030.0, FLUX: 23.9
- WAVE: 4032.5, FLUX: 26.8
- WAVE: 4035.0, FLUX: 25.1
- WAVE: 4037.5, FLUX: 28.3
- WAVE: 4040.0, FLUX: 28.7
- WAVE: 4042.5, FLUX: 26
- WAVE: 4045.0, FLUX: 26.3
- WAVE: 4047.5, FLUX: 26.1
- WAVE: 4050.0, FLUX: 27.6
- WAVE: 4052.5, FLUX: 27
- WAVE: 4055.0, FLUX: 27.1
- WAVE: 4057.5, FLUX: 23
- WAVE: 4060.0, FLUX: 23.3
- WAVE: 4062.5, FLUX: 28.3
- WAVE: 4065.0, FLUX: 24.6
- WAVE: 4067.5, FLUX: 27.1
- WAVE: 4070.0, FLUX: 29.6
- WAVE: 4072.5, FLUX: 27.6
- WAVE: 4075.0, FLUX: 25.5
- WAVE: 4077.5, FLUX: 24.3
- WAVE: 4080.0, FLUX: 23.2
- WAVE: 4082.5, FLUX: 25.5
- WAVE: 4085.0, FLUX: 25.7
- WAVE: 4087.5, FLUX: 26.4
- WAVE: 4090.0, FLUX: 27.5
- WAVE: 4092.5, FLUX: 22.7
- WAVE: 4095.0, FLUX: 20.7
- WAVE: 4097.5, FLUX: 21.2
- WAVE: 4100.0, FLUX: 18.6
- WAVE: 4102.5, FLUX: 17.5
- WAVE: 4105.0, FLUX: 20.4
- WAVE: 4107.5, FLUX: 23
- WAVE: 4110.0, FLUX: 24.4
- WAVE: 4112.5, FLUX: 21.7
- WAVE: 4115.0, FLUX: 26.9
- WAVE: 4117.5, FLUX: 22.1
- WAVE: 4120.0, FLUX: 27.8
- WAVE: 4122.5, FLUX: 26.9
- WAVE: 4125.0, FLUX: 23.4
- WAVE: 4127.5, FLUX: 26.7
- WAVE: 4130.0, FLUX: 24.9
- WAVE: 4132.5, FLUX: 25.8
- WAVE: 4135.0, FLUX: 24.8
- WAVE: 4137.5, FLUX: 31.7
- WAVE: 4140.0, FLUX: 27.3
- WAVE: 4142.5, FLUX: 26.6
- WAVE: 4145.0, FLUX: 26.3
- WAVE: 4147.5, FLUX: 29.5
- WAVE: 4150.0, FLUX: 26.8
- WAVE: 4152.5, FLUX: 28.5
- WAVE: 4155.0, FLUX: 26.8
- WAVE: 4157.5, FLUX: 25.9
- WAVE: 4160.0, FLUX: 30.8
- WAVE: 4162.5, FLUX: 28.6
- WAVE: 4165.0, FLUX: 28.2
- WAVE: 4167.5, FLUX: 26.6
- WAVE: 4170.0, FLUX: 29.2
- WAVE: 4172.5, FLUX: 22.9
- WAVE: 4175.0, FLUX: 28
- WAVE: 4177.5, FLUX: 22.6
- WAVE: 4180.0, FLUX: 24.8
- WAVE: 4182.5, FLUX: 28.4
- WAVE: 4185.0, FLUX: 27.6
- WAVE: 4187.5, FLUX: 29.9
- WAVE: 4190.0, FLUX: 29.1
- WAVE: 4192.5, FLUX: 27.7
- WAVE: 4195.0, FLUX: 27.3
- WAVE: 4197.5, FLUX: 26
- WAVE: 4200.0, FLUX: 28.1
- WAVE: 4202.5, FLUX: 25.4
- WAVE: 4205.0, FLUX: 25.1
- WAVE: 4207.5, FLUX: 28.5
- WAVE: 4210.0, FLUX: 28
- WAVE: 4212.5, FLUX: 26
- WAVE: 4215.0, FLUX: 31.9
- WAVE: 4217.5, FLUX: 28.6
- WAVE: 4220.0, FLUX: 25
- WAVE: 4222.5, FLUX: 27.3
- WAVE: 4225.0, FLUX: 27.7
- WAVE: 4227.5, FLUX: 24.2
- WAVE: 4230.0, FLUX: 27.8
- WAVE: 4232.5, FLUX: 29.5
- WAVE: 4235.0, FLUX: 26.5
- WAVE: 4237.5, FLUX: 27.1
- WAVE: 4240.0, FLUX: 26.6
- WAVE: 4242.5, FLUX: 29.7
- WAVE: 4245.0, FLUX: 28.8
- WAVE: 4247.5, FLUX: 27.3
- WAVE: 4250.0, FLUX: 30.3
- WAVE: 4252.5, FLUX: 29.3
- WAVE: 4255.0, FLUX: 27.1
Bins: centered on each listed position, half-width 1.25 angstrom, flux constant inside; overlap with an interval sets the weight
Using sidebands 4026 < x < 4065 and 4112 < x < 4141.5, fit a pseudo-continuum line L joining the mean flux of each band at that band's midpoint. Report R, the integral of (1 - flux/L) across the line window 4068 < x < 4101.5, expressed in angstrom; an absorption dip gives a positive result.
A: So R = 2.2 angstrom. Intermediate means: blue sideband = 26.4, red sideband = 25.9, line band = 24.5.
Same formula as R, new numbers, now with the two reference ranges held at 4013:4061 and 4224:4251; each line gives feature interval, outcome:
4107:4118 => 1.43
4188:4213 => 0.35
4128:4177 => 0.39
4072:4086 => 1.05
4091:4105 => 3.58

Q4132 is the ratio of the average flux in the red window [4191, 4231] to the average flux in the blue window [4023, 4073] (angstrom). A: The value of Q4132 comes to 1.0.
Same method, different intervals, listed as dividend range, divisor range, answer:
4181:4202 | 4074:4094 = 1.11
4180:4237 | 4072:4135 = 1.14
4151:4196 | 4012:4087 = 1.03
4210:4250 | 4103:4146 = 1.10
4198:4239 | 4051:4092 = 1.05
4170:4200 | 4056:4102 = 1.09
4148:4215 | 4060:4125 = 1.12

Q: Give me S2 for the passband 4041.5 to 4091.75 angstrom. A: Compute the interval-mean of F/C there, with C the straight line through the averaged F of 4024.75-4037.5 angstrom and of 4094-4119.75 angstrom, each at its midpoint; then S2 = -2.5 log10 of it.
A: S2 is -0.06 mag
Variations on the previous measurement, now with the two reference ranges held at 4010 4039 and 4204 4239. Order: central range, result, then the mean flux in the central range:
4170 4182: 0.09 mag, 25.3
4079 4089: 0.09 mag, 25.3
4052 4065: 0.08 mag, 25.6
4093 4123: 0.22 mag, 22.5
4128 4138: 0.04 mag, 26.4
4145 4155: -0.02 mag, 27.8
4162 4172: -0.01 mag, 27.7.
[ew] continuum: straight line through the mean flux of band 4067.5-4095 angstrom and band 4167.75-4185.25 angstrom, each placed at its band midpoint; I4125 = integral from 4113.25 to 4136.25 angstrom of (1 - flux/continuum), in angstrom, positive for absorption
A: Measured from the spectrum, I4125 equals 0.4 angstrom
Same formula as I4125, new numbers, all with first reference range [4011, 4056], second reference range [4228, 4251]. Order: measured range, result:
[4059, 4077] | 0.63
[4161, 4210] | 1.33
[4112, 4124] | 1.03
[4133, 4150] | 0.10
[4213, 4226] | -0.01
